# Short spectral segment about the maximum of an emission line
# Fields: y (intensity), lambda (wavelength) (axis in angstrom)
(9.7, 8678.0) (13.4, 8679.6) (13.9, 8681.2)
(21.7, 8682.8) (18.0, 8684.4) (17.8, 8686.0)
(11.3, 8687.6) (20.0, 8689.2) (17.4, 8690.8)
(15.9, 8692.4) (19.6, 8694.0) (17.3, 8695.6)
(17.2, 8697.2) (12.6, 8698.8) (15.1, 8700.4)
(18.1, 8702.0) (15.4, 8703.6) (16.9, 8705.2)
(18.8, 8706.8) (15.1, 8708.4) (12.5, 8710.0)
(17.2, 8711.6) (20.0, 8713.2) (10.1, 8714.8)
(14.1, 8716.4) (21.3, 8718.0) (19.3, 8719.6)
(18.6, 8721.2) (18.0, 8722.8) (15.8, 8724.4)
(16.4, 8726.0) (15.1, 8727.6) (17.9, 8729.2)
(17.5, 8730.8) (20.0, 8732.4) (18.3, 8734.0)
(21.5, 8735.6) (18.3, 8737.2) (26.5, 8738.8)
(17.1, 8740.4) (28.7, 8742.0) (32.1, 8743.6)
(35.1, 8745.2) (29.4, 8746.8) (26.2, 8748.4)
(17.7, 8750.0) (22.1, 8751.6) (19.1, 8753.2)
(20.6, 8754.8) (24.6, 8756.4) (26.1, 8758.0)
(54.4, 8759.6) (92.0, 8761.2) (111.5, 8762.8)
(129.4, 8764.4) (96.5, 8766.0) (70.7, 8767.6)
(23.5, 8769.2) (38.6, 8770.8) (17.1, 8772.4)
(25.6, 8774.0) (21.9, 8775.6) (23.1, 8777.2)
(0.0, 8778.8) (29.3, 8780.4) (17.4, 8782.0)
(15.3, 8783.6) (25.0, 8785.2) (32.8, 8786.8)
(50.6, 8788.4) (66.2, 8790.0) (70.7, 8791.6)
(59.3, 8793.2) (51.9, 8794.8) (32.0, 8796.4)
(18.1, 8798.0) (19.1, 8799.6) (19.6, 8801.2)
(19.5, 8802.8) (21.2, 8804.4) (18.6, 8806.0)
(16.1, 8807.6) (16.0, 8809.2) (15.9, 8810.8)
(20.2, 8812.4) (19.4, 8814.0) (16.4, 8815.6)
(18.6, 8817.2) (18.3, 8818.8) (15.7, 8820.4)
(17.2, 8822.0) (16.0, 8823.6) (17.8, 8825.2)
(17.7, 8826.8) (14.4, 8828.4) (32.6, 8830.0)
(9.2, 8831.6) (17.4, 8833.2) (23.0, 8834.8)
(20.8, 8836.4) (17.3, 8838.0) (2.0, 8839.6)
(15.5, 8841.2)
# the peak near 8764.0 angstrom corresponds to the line H-alpha 6563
